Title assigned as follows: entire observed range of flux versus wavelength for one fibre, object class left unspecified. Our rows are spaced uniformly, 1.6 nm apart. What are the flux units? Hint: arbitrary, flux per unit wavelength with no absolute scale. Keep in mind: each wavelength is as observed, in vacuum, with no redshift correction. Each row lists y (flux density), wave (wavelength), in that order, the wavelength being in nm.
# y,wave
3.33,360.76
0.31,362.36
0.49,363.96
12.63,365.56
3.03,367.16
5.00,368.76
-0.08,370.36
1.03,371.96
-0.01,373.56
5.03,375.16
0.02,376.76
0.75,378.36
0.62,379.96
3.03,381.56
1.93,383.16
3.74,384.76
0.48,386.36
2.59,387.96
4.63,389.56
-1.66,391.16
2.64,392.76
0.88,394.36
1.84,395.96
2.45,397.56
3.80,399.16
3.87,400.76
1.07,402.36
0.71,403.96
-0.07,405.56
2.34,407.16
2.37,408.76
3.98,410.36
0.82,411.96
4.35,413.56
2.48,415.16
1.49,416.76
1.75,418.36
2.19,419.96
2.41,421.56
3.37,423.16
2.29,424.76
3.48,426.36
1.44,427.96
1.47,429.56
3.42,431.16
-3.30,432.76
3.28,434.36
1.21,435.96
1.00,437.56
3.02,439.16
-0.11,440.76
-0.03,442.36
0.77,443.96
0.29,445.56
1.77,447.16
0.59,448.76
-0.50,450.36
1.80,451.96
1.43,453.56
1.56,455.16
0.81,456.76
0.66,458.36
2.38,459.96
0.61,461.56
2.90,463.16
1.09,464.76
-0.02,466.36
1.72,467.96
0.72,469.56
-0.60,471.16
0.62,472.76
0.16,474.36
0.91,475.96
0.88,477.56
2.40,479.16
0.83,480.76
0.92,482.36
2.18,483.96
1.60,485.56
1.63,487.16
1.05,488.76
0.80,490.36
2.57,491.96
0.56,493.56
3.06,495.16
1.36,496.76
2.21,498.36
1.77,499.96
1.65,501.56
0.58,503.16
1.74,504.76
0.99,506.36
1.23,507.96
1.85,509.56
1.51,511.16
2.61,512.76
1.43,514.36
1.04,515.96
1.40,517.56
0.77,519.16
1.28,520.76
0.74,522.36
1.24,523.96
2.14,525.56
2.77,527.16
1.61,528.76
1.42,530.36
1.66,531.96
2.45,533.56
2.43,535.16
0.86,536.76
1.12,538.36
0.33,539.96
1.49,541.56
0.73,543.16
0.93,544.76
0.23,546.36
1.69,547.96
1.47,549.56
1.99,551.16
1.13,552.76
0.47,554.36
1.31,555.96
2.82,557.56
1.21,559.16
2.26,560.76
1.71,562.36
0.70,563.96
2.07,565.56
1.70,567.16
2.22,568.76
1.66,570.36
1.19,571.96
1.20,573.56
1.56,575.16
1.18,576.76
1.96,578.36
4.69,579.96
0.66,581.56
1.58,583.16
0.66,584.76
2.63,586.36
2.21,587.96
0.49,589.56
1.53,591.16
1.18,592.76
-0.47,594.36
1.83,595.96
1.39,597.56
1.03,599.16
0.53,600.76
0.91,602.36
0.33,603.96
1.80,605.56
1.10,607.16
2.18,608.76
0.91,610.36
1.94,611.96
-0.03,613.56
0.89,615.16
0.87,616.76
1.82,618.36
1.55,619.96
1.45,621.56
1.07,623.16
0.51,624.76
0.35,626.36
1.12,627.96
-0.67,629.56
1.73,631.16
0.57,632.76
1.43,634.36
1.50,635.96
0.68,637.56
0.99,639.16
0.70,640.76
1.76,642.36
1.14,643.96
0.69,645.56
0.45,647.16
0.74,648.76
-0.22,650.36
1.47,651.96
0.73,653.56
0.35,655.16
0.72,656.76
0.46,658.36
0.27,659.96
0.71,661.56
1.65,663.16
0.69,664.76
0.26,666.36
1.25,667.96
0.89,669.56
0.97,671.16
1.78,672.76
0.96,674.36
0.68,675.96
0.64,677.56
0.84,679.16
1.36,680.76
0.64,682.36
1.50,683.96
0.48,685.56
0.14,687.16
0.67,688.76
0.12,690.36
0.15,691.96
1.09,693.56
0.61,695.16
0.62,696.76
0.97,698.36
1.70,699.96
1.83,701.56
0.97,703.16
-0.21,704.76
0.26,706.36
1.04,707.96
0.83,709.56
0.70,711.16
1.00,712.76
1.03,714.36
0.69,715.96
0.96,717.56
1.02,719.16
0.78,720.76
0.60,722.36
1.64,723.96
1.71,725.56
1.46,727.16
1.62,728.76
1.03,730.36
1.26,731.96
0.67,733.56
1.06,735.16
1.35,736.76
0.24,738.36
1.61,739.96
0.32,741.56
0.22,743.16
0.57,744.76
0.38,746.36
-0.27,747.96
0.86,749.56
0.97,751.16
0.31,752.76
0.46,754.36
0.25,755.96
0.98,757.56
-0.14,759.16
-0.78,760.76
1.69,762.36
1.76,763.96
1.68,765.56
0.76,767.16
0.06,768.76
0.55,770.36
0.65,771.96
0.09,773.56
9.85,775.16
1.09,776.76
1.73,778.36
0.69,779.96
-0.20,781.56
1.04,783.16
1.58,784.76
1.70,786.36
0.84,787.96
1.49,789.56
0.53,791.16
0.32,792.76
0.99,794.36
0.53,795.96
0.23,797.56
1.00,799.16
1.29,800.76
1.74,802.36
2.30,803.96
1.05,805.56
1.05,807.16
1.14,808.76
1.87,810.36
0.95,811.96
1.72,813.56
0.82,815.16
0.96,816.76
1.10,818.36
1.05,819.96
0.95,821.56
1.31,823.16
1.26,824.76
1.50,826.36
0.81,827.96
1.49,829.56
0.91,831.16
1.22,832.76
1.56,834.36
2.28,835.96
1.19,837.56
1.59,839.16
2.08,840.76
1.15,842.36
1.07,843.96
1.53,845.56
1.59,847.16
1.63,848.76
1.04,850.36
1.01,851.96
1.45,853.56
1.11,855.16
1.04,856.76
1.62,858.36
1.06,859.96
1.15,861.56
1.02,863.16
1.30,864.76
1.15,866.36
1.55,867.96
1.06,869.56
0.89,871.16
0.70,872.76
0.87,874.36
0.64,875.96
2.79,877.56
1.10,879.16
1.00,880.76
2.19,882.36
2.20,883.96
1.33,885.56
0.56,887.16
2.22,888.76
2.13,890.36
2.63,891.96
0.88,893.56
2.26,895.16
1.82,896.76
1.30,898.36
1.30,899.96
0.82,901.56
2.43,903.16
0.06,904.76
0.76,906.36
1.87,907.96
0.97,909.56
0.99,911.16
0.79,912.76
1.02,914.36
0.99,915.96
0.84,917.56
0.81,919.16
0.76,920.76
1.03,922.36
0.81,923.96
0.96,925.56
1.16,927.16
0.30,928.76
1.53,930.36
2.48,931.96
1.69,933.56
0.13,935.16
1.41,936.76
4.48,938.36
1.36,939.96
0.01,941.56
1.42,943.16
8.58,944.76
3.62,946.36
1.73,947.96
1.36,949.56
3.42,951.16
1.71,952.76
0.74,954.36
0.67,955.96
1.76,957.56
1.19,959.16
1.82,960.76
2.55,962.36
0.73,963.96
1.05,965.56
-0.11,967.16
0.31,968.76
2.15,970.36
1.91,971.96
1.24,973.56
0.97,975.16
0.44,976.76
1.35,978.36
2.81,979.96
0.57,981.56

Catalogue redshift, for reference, 1.079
